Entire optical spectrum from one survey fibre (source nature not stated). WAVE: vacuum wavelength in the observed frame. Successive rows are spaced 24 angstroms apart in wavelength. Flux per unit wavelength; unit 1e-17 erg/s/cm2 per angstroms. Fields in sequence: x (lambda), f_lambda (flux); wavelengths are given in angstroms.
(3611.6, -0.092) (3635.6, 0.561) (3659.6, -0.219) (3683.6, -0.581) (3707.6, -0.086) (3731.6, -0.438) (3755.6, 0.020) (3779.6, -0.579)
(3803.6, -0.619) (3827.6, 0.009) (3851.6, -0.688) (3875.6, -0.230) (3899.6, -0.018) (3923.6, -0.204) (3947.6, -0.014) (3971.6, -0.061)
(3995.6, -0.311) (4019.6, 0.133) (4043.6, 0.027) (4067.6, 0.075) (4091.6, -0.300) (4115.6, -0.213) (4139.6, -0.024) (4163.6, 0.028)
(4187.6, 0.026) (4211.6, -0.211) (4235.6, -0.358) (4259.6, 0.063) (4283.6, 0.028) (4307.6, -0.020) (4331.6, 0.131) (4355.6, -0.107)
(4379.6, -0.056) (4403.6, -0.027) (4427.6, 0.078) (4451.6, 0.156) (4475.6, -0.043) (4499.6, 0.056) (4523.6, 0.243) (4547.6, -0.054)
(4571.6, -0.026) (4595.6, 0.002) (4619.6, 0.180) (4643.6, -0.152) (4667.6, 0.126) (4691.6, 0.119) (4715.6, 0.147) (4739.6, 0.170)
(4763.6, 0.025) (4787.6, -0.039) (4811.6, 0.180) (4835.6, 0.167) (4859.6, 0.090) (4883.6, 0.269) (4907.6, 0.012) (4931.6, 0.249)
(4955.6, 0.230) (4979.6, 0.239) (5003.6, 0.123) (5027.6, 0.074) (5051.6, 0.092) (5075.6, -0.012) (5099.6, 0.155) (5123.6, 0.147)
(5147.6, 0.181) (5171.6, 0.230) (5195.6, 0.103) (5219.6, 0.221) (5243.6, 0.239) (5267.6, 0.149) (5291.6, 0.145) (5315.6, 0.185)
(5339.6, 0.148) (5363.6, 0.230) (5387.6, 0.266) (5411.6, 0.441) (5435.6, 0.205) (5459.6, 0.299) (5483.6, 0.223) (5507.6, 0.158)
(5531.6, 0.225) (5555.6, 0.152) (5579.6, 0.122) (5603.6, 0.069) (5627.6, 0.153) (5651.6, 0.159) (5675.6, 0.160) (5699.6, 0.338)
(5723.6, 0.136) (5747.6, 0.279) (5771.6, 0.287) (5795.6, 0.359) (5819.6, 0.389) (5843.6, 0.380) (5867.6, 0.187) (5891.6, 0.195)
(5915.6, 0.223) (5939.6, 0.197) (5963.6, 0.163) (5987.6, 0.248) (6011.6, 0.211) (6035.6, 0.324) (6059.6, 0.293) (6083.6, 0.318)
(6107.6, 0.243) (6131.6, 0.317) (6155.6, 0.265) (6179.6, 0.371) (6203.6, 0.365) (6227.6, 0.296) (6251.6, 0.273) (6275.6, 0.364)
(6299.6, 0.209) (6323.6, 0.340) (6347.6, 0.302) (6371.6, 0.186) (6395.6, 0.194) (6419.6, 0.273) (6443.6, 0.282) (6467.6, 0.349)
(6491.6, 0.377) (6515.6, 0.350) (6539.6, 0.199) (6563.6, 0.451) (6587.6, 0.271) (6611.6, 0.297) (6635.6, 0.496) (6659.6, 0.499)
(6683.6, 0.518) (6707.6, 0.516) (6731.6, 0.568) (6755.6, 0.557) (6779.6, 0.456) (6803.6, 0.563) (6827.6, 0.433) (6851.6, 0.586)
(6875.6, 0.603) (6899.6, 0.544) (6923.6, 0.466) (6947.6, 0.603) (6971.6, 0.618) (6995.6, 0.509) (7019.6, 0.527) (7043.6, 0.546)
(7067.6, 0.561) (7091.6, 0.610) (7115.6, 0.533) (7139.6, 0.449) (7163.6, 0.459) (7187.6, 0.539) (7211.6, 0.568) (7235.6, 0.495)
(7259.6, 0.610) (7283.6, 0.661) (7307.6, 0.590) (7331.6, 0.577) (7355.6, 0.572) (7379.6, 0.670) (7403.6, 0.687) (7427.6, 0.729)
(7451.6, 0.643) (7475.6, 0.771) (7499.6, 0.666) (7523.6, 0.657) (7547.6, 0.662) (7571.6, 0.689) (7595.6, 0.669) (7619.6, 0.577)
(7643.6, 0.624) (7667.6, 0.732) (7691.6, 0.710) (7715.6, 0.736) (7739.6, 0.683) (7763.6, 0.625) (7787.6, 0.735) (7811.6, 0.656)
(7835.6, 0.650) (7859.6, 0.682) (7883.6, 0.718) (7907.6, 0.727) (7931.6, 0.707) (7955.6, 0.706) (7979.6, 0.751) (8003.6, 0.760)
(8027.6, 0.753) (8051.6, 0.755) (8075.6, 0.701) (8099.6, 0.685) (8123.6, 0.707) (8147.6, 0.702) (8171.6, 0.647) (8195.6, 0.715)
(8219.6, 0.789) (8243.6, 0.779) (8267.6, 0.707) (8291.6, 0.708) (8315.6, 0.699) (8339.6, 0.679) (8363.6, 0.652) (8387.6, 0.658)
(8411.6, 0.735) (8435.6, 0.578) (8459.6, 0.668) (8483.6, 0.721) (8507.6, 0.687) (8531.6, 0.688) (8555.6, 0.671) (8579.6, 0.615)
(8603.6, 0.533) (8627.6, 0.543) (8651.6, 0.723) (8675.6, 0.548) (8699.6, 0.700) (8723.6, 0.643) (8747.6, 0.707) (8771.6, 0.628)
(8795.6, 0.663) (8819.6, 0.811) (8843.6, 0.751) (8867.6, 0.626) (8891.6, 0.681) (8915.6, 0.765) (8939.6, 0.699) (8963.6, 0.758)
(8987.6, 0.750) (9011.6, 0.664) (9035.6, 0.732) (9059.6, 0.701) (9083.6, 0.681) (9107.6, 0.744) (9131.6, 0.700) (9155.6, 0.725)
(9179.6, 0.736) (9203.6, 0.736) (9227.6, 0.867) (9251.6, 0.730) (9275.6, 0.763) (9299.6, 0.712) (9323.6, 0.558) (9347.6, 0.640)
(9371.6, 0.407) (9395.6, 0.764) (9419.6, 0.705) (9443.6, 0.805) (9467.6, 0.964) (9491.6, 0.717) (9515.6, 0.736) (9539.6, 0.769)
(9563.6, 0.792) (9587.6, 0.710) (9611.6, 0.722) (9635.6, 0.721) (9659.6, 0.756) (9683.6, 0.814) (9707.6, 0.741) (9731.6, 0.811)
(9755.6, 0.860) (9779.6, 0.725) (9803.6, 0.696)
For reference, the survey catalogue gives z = 0.66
